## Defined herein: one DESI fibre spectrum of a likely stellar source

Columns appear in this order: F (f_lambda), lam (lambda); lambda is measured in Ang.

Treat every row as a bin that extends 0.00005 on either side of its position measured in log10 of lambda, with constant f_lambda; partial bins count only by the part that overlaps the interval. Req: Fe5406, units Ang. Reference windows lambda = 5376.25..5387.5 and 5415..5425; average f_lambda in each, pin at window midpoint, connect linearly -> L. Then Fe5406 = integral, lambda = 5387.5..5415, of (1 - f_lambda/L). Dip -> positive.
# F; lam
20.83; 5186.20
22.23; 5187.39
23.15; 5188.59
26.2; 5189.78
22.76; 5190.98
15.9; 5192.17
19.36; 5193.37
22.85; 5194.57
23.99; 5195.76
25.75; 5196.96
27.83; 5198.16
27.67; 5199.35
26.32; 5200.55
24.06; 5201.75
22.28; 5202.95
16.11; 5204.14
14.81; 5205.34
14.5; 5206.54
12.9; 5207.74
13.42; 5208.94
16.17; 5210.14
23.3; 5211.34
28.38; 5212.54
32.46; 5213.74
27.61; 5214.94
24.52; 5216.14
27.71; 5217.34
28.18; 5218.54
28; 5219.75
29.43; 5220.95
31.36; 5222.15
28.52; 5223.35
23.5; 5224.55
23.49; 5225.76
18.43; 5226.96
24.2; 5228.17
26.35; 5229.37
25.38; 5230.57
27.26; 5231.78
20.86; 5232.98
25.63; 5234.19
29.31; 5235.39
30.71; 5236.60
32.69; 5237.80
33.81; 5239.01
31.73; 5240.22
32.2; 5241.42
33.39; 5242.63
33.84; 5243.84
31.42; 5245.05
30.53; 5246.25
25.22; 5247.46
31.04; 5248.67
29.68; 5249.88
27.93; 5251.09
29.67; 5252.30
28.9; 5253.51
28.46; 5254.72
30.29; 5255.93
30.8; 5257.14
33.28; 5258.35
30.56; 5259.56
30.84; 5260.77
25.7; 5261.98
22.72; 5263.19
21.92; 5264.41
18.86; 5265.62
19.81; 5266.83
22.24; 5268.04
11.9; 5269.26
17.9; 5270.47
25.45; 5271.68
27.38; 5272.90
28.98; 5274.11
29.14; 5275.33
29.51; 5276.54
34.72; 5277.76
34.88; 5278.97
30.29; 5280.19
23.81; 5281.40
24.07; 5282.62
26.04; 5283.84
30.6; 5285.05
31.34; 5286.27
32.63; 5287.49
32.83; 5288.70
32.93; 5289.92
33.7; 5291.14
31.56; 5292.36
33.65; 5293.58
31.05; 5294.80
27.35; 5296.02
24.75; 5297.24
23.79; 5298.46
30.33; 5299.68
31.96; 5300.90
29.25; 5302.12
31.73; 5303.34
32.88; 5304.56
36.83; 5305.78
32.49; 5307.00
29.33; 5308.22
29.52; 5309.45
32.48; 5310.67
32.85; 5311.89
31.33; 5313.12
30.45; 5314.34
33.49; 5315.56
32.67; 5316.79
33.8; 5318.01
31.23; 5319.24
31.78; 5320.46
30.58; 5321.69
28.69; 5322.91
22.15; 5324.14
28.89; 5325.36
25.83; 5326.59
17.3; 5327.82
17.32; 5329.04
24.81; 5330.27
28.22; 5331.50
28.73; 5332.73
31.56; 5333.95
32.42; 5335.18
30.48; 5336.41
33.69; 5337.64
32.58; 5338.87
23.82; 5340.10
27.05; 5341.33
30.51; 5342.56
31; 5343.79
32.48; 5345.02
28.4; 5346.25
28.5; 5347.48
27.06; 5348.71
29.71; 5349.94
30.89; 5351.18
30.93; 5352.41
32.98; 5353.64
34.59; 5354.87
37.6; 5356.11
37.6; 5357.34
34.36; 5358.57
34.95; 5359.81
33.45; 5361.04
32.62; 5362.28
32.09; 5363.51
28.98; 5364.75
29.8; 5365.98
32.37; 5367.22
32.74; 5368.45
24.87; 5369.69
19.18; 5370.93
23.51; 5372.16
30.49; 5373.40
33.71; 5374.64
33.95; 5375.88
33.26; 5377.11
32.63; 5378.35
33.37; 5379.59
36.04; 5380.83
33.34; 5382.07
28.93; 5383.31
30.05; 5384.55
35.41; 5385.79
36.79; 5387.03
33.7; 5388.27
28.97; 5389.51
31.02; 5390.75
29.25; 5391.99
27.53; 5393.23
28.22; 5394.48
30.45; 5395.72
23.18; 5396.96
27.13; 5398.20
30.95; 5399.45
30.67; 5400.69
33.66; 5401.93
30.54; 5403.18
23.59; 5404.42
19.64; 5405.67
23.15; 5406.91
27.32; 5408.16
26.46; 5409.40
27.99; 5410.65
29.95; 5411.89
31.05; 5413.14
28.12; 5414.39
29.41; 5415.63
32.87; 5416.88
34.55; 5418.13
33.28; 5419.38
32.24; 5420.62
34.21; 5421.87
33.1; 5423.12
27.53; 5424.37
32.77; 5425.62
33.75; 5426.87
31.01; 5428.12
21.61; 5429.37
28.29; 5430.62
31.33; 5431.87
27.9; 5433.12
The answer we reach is 3.7 Ang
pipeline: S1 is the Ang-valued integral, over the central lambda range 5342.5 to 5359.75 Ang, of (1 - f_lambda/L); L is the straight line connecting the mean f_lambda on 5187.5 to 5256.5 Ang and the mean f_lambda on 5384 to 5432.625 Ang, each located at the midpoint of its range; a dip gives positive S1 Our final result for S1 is -2.11 Ang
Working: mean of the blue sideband 25.8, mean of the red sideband 29.8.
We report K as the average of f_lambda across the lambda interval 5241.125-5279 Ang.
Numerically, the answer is 27.6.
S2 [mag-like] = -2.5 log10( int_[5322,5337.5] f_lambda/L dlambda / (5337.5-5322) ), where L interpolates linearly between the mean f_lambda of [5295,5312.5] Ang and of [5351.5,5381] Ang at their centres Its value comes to 0.16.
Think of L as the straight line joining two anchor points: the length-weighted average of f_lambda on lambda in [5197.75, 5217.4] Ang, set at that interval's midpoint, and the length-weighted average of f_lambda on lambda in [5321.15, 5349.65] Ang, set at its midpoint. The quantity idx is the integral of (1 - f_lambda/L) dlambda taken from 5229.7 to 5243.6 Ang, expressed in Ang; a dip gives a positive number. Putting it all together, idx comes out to -3.5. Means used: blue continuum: 22.2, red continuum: 27.9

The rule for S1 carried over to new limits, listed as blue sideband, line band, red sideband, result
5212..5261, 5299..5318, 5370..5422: -1.7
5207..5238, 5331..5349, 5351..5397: 0.2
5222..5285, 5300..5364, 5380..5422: -3.9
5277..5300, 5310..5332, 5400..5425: 1.0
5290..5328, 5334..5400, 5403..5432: -2.6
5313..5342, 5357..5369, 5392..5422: -1.7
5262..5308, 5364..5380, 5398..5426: -0.4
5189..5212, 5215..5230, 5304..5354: -2.6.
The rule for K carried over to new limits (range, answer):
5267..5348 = 29.1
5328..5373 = 29.9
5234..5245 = 31.7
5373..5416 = 30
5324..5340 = 27.3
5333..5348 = 30.2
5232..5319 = 29.2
